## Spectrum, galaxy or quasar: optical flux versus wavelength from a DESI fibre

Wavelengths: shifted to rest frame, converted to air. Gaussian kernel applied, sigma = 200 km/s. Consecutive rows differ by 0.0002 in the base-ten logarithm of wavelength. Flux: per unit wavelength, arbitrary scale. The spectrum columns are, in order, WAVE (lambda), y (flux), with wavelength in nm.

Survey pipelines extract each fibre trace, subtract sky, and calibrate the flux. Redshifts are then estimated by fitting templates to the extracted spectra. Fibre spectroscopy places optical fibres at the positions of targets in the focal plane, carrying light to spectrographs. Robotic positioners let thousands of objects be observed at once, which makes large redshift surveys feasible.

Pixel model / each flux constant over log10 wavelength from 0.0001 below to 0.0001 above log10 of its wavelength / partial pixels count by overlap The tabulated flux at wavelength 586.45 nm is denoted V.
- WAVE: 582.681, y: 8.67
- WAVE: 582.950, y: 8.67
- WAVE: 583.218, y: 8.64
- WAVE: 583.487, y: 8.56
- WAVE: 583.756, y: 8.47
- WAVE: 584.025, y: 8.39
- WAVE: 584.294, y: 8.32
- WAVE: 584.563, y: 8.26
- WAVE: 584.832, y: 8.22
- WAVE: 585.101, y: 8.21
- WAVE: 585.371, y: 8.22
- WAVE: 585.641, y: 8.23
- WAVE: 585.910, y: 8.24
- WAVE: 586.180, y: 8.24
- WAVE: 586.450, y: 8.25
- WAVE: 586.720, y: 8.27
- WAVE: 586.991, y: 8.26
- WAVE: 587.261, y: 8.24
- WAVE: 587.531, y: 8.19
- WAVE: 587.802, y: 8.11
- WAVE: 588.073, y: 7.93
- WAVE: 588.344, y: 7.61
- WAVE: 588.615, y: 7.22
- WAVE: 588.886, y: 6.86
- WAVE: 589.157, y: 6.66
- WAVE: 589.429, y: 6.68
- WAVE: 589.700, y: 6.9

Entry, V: 8.25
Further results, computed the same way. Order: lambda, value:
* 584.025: 8.39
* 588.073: 7.93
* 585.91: 8.24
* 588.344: 7.61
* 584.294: 8.32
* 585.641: 8.23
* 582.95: 8.67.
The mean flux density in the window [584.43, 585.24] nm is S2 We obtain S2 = 8.23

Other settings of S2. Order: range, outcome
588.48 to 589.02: 7.04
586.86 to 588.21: 8.15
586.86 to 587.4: 8.26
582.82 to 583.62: 8.62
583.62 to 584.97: 8.33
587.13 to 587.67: 8.22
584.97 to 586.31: 8.23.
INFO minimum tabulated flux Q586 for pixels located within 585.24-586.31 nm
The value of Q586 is 8.22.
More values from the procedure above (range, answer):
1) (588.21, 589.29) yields 6.66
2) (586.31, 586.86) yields 8.25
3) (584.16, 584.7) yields 8.26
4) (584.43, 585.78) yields 8.21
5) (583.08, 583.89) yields 8.47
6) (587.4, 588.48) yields 7.61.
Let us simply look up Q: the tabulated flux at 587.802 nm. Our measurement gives 8.11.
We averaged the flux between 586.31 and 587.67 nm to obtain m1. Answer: 8.24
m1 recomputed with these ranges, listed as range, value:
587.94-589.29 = 7.26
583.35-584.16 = 8.47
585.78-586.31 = 8.24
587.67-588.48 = 7.88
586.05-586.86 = 8.25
